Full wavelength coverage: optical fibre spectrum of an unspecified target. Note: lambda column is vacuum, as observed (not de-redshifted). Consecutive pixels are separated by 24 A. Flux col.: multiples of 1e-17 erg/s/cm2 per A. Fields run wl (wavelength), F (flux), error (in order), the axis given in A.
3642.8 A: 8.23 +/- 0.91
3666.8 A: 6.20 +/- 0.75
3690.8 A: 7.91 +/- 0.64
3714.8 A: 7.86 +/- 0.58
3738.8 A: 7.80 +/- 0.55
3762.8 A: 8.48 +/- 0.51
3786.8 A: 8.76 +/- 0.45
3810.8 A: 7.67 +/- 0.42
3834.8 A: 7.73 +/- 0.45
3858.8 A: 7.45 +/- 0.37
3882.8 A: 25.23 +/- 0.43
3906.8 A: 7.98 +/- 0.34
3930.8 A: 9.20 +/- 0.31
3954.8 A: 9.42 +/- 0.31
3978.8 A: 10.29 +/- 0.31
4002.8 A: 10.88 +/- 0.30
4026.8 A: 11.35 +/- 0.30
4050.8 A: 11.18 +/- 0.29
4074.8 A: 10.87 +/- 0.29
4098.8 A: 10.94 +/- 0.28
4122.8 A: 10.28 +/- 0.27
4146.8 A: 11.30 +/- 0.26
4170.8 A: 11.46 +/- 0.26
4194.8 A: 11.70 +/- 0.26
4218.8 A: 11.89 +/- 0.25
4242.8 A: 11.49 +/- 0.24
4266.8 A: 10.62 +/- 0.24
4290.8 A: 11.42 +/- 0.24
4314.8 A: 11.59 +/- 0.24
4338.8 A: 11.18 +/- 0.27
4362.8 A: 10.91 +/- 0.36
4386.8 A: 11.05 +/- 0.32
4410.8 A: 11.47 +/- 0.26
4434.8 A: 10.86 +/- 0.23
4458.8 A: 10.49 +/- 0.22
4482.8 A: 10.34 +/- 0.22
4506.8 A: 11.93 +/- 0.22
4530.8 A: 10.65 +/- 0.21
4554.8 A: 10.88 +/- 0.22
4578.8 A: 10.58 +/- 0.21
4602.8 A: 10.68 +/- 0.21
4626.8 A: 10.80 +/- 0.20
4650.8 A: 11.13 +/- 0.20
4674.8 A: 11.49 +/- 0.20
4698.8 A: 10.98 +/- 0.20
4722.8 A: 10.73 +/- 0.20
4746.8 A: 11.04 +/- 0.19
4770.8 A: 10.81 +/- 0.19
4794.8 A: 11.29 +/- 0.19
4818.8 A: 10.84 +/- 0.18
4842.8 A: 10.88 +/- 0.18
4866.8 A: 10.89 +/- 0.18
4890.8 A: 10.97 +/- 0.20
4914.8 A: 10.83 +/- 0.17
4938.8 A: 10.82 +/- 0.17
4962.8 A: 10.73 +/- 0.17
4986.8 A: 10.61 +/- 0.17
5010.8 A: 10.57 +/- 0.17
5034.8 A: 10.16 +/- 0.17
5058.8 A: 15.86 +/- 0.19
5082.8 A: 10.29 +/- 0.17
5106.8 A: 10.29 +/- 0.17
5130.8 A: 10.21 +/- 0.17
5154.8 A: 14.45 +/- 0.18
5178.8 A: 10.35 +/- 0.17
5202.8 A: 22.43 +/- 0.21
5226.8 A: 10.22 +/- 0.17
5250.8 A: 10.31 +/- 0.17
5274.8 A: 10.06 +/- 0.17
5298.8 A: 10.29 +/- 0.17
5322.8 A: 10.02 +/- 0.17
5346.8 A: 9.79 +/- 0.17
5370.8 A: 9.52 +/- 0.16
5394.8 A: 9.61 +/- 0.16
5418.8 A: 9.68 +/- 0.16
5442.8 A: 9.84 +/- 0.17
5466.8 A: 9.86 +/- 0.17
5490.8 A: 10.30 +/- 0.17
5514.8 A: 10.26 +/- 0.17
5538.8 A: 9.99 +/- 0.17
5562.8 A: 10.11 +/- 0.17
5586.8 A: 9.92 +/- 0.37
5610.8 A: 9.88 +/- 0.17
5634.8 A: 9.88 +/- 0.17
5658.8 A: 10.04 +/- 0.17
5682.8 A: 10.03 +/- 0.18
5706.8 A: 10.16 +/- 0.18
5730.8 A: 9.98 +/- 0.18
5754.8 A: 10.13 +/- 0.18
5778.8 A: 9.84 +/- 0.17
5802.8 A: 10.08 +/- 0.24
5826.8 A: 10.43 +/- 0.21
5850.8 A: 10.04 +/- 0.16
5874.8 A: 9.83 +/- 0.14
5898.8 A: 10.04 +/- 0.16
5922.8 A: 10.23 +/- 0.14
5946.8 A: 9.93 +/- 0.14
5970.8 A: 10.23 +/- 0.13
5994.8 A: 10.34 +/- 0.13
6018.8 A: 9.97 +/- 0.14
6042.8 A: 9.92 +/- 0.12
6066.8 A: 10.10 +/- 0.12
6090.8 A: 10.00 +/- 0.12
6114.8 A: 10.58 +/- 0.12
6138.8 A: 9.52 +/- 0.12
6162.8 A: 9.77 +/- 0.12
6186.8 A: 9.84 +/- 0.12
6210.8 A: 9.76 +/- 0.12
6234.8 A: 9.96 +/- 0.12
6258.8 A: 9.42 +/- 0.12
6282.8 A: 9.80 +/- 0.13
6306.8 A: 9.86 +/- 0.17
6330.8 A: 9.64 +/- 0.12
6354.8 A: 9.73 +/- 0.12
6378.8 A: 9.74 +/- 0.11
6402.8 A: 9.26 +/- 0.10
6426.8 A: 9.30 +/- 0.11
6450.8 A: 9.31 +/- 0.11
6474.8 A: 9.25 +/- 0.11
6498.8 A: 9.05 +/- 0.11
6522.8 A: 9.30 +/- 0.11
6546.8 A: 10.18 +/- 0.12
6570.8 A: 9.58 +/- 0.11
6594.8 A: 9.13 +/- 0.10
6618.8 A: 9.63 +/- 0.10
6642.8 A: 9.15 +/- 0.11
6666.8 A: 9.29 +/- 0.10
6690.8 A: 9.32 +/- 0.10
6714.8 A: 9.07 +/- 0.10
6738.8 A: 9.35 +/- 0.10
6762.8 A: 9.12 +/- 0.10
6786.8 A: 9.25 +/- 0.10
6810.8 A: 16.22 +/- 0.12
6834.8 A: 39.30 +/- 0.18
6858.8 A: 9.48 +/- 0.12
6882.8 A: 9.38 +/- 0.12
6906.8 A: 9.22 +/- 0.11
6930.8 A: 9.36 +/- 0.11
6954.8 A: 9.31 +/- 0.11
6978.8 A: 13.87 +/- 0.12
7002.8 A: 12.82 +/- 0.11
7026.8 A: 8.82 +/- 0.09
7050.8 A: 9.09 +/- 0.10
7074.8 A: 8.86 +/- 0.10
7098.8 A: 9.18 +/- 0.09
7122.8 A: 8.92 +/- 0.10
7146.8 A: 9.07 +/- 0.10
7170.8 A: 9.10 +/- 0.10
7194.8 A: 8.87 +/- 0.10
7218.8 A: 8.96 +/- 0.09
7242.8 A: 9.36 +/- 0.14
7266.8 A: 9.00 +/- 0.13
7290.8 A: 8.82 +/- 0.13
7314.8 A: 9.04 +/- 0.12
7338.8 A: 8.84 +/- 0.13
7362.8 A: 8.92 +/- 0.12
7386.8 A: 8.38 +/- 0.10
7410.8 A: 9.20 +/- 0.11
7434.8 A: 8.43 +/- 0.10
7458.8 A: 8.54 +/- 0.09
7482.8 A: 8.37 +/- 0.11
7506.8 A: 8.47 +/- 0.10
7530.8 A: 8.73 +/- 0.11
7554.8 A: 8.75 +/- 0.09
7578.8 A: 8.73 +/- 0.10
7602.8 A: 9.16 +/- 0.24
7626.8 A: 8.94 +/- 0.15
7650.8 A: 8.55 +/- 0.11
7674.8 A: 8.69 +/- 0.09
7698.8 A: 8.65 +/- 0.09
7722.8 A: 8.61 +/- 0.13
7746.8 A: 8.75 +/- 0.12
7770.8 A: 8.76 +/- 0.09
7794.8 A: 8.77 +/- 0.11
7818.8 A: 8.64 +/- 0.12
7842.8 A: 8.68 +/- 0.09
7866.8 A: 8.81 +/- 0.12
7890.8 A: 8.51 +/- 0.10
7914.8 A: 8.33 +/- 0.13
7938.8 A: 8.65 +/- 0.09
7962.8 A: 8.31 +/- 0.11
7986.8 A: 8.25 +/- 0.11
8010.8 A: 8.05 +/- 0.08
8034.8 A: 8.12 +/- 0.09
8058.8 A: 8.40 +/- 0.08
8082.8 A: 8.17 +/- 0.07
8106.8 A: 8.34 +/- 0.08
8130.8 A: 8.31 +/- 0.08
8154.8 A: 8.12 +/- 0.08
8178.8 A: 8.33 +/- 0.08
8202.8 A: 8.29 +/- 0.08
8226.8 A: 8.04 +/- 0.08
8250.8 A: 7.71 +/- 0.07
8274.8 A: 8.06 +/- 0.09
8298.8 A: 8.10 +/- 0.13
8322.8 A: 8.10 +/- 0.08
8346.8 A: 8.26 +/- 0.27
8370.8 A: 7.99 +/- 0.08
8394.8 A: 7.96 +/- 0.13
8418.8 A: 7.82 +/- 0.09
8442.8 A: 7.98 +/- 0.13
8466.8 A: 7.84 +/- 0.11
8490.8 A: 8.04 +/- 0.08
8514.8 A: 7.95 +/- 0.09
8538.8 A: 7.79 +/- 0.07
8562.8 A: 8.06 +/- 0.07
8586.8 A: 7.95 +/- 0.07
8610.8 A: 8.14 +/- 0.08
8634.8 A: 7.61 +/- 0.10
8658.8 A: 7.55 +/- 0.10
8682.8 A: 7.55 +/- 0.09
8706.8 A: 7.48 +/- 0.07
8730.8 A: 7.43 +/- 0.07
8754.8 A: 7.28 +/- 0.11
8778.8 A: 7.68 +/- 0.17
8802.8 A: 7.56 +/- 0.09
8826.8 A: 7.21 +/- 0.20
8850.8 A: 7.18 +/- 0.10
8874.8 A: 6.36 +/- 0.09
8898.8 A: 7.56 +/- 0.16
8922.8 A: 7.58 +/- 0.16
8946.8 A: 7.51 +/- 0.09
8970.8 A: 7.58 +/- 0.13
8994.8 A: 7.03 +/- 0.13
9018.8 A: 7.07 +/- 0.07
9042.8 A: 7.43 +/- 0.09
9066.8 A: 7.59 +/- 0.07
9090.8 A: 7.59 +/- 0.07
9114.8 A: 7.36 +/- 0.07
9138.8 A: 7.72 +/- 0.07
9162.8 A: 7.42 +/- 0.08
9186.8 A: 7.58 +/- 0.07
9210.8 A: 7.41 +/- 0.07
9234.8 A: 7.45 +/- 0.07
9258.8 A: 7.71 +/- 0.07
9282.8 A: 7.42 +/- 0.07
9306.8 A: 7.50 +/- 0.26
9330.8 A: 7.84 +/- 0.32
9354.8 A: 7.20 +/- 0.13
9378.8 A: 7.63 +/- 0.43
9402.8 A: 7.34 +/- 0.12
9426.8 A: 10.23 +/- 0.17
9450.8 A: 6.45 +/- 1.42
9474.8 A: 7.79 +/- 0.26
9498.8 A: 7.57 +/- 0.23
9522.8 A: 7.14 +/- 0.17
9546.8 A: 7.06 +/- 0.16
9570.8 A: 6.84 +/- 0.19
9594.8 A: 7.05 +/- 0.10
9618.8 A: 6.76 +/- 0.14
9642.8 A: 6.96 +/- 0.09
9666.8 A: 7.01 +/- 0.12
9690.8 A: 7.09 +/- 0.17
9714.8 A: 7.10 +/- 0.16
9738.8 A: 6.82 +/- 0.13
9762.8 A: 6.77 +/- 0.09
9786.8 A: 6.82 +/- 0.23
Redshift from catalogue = 0.039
